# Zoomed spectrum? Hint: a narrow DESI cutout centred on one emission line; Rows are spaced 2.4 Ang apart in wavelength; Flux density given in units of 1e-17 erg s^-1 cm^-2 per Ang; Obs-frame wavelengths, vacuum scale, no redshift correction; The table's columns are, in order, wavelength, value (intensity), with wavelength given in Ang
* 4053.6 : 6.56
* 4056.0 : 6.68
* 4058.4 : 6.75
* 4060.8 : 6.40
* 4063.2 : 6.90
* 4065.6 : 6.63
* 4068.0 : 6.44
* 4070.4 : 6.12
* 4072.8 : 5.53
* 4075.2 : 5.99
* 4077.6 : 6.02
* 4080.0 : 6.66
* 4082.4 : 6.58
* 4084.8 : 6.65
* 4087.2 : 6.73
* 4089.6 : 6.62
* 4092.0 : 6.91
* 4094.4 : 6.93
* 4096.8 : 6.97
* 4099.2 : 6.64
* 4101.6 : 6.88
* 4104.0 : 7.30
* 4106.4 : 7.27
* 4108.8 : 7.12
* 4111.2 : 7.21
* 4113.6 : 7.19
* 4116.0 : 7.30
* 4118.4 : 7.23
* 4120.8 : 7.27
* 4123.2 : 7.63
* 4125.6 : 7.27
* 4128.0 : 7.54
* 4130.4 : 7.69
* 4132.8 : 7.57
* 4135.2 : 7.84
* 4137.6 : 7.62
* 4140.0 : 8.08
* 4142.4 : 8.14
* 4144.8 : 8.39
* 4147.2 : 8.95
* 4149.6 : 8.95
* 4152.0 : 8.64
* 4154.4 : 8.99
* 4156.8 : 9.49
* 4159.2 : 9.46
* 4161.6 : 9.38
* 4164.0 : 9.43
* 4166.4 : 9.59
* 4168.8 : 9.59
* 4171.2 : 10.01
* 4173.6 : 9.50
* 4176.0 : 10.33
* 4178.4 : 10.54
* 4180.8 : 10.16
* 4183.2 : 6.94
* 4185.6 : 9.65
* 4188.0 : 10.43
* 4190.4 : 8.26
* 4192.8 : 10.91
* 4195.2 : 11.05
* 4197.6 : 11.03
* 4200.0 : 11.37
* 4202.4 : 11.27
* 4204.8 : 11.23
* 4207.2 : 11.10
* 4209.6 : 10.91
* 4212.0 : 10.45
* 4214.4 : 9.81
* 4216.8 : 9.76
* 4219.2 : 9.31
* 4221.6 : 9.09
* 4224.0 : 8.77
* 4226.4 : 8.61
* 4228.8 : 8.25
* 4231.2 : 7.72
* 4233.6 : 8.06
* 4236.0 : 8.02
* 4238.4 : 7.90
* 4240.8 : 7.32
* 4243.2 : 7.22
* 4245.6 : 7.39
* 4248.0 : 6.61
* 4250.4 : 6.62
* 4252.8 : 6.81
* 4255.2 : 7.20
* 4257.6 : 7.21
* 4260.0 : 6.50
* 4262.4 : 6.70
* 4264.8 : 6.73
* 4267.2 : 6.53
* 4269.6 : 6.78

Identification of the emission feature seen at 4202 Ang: C IV 1549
